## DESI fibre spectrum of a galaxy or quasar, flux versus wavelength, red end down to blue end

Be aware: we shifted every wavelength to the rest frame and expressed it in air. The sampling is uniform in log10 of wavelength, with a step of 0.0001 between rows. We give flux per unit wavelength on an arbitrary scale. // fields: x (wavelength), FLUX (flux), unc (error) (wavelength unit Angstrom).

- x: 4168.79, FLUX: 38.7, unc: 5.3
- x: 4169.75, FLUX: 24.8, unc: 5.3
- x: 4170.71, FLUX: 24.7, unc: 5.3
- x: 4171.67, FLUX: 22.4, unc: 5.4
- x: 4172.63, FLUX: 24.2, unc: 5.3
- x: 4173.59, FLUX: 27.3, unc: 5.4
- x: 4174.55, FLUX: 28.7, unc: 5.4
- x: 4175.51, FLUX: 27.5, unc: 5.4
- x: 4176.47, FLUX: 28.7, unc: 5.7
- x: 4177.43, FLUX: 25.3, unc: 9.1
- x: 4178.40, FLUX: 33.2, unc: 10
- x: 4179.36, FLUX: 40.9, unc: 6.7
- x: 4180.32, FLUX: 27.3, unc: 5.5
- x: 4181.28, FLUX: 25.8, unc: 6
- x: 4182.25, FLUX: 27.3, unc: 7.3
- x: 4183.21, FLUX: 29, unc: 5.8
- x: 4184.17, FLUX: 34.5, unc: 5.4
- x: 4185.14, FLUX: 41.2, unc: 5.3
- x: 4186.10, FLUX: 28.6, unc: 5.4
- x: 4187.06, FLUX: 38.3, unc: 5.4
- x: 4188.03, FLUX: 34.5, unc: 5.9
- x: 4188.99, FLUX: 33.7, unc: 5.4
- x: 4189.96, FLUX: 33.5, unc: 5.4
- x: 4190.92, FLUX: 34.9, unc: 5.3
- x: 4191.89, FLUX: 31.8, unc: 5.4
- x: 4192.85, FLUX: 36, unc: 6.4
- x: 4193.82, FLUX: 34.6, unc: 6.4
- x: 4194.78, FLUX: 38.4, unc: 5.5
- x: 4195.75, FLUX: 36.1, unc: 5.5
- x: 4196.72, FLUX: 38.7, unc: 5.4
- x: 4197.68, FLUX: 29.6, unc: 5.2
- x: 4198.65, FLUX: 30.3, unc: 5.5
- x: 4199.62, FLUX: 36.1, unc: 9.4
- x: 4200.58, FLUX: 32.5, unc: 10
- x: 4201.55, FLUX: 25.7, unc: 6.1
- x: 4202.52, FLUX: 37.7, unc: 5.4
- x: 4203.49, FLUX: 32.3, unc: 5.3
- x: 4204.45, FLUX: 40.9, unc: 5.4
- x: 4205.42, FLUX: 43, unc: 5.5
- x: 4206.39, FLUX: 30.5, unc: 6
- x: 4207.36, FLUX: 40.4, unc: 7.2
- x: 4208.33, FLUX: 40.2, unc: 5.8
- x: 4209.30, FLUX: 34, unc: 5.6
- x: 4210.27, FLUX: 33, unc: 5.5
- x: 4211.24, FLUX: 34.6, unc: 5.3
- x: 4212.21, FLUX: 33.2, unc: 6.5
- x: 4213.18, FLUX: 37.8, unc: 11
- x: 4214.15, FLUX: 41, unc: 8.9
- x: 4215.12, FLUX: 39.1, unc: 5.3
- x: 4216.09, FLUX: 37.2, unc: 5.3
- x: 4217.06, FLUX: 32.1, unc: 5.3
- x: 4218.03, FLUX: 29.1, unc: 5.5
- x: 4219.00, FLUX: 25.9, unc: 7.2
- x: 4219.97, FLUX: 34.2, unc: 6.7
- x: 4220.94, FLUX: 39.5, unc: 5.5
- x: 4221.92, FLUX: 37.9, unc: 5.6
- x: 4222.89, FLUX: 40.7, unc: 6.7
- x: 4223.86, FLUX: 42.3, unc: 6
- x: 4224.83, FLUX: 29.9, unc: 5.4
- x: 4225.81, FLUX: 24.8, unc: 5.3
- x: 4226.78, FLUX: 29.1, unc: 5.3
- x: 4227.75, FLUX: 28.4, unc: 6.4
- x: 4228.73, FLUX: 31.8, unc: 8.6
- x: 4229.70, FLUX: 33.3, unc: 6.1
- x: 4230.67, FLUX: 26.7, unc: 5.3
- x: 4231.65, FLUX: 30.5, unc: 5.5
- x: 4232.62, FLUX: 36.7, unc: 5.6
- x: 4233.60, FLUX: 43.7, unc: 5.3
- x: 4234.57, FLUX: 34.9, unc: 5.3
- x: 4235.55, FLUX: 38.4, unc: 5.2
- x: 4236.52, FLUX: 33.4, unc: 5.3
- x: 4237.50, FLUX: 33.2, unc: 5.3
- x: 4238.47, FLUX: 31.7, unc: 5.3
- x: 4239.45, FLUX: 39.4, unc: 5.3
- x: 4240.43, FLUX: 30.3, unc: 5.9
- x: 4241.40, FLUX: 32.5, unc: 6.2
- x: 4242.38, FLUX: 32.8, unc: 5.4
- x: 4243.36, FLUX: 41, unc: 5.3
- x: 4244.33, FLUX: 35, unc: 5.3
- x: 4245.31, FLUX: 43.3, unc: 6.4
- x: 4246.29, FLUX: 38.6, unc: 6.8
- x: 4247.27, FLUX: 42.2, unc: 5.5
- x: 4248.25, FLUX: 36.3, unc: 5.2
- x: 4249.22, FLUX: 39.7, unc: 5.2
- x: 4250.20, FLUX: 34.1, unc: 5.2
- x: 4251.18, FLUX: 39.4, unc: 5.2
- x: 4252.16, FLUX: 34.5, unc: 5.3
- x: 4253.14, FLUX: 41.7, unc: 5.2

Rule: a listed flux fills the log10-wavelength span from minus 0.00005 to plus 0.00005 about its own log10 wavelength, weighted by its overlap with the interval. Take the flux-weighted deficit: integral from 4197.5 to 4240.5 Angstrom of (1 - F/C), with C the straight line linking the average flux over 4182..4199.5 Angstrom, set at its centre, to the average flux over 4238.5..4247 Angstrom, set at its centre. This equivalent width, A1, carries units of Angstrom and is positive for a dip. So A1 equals 1.1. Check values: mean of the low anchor 34.1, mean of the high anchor 36.5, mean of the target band 34.4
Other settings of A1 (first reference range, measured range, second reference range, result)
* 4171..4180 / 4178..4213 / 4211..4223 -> -2.65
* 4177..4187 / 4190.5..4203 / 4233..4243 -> -0.57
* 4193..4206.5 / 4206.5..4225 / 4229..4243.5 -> -0.66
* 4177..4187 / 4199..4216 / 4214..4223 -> -0.89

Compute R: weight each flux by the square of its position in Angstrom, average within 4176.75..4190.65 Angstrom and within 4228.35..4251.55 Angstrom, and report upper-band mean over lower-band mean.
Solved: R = 1.14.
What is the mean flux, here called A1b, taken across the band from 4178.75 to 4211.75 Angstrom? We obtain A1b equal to 34.3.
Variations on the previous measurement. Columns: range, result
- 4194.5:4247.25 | 34.9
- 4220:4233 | 33.2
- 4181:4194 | 33.2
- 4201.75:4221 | 35.6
